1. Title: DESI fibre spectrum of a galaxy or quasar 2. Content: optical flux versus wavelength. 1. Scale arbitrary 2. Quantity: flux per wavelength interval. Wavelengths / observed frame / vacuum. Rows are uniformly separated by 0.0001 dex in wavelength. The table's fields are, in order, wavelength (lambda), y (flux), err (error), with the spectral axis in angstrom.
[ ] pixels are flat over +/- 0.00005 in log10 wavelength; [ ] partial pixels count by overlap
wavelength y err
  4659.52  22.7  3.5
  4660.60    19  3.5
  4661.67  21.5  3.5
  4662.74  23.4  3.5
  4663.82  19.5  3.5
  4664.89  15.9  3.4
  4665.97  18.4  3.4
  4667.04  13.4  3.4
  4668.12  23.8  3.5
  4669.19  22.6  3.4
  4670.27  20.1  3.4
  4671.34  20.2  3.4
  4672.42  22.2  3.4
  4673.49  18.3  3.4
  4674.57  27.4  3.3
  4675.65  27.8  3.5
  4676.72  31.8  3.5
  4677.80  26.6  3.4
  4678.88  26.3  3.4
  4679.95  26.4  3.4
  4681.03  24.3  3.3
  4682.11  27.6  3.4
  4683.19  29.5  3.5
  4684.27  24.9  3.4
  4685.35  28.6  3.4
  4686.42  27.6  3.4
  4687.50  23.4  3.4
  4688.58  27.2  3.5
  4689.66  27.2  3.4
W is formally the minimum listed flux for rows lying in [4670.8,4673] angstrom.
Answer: 20.2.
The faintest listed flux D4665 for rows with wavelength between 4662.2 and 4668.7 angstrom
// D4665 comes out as 13.4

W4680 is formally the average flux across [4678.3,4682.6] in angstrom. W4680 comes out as 26.1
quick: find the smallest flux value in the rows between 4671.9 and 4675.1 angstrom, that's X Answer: 18.3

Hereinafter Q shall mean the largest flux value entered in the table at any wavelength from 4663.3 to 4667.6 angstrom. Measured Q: 19.5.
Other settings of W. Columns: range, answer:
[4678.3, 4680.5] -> 26.3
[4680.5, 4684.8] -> 24.3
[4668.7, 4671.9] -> 20.1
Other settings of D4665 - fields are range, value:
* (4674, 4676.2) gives 27.4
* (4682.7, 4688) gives 23.4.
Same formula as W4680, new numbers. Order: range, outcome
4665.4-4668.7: 18.6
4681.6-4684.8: 27.3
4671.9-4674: 20.3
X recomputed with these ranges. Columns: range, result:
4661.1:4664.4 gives 19.5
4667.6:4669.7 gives 22.6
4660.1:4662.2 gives 19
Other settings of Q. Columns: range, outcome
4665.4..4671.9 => 23.8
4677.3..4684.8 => 29.5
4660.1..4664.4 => 23.4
